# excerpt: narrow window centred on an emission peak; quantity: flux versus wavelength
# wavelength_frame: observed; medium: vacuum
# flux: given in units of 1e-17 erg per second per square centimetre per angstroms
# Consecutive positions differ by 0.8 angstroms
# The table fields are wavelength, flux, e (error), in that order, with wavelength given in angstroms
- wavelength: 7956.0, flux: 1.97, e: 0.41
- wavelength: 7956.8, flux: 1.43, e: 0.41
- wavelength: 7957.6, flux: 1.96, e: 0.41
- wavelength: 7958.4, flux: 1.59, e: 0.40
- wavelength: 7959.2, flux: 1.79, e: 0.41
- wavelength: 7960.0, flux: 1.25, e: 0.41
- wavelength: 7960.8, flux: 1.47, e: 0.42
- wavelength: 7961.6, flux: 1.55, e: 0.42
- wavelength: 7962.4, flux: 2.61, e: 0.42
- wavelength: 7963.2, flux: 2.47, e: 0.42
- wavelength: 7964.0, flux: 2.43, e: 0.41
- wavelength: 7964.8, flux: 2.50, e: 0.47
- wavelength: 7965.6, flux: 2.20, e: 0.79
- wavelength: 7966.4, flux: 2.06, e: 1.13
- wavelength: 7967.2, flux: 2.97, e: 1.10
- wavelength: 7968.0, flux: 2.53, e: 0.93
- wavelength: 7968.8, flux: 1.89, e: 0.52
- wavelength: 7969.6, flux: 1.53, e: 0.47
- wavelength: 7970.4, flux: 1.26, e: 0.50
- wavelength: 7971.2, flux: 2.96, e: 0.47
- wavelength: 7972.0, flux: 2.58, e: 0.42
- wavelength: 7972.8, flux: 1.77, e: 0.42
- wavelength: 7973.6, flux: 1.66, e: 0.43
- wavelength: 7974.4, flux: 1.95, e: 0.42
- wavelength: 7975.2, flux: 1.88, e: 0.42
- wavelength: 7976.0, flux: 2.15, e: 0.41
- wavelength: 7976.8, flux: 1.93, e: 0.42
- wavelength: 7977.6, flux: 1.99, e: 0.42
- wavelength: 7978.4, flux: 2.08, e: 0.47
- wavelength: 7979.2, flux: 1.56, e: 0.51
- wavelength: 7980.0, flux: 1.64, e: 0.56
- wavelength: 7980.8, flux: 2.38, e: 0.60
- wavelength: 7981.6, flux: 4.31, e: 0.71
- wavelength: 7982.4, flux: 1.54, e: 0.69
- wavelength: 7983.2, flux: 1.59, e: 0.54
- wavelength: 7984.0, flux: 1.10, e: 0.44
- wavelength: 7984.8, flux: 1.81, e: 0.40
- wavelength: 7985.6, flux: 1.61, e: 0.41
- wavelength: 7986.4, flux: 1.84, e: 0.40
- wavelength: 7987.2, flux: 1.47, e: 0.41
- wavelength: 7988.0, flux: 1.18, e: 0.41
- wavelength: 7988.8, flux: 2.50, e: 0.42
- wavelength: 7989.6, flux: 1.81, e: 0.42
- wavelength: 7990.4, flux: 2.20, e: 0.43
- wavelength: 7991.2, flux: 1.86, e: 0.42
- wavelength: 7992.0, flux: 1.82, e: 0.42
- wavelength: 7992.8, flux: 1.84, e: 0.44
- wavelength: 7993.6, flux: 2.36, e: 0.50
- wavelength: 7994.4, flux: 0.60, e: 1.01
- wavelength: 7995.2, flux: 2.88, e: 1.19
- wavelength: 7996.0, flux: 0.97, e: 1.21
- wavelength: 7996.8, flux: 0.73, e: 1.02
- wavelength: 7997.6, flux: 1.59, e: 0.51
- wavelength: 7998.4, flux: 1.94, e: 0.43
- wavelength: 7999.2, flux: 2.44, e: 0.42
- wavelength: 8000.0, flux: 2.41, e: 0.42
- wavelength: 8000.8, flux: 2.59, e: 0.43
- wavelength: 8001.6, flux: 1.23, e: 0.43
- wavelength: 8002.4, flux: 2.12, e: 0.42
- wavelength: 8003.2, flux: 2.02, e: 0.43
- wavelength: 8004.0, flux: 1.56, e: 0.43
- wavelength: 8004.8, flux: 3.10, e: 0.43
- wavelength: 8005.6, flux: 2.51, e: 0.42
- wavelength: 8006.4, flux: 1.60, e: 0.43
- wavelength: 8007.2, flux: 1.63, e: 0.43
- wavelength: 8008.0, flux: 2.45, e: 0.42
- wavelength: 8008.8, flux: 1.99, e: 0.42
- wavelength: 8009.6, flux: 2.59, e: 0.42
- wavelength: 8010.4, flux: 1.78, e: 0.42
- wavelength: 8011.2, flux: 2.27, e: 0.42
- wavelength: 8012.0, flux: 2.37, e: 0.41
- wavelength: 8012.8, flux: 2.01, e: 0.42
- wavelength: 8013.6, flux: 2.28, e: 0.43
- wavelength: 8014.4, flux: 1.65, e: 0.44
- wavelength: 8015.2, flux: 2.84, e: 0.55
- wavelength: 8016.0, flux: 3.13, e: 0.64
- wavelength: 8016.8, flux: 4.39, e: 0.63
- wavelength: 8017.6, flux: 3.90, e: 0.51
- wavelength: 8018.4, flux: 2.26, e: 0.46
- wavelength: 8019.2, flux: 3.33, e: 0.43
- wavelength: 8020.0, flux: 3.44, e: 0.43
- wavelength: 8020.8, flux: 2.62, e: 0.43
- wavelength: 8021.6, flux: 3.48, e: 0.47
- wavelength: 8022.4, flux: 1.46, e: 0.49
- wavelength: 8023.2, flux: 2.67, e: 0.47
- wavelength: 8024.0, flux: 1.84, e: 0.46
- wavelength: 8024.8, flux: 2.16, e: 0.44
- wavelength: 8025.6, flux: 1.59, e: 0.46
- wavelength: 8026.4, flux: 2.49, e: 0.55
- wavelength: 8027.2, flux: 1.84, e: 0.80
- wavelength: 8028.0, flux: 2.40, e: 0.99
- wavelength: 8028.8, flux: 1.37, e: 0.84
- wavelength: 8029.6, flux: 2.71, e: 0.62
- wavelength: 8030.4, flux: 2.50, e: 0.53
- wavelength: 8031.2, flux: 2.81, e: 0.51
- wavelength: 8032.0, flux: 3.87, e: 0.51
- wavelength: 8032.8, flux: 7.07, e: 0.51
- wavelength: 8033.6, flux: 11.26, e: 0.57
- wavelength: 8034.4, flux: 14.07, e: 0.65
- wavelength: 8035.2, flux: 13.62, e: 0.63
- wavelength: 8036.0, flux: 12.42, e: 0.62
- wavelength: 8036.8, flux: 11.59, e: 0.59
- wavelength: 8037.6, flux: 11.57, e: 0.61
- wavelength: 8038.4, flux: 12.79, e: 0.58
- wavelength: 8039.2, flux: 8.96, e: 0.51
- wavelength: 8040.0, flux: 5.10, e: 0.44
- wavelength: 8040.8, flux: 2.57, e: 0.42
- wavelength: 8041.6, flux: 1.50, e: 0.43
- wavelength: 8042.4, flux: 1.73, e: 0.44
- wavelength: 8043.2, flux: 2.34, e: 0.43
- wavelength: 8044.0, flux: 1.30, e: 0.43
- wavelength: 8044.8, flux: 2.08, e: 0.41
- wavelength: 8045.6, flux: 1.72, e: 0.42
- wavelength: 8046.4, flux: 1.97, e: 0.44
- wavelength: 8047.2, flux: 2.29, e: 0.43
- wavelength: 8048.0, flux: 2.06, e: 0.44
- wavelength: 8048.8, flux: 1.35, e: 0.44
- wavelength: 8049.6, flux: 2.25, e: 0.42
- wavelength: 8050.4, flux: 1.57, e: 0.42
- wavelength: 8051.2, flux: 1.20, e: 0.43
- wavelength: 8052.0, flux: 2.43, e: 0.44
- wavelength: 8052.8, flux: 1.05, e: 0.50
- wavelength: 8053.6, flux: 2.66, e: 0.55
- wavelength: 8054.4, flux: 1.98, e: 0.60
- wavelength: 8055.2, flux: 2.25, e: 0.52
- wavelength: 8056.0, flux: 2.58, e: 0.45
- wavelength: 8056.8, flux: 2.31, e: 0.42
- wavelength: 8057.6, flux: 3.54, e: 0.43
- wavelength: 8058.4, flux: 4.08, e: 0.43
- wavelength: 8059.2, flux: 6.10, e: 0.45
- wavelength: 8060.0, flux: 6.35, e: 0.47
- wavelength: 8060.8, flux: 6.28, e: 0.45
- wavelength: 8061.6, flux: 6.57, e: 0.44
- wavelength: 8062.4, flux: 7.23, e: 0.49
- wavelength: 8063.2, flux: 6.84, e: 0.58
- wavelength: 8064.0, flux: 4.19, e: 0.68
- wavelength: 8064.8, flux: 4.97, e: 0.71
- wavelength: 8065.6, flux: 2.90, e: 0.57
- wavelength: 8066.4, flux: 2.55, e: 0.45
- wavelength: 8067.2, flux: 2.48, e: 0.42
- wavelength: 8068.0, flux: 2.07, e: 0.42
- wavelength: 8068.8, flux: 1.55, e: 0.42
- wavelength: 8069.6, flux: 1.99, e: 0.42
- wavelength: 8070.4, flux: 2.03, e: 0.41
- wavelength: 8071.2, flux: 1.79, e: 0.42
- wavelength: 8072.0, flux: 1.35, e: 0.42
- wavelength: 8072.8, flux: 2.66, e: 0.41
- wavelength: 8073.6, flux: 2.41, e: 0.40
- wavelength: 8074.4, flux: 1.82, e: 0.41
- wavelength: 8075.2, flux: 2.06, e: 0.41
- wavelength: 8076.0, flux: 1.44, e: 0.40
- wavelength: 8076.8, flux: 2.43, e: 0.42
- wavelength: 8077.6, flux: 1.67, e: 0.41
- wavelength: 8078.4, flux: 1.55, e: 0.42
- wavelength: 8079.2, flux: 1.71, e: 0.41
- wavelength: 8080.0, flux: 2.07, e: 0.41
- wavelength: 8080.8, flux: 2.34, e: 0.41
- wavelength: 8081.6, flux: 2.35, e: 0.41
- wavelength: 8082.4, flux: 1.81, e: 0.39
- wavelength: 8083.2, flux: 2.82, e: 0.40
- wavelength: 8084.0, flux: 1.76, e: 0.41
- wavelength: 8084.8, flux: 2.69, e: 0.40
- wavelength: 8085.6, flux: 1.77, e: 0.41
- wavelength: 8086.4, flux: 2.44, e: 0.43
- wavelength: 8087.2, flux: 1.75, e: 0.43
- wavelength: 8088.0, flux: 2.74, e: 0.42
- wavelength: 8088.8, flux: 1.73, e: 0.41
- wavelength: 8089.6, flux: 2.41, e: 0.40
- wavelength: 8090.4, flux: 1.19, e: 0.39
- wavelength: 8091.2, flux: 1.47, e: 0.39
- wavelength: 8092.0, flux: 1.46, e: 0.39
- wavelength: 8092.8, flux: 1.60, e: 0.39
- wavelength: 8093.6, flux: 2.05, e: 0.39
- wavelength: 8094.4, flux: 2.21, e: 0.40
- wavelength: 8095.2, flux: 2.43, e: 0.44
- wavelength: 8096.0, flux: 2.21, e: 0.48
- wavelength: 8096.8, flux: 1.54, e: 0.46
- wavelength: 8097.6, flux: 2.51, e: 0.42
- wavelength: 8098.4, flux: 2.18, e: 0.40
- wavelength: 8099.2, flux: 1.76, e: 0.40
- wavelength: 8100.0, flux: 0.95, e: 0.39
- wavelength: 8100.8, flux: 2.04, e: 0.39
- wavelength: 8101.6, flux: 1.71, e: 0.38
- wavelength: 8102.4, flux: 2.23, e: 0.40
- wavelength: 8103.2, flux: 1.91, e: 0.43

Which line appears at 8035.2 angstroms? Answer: Halpha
